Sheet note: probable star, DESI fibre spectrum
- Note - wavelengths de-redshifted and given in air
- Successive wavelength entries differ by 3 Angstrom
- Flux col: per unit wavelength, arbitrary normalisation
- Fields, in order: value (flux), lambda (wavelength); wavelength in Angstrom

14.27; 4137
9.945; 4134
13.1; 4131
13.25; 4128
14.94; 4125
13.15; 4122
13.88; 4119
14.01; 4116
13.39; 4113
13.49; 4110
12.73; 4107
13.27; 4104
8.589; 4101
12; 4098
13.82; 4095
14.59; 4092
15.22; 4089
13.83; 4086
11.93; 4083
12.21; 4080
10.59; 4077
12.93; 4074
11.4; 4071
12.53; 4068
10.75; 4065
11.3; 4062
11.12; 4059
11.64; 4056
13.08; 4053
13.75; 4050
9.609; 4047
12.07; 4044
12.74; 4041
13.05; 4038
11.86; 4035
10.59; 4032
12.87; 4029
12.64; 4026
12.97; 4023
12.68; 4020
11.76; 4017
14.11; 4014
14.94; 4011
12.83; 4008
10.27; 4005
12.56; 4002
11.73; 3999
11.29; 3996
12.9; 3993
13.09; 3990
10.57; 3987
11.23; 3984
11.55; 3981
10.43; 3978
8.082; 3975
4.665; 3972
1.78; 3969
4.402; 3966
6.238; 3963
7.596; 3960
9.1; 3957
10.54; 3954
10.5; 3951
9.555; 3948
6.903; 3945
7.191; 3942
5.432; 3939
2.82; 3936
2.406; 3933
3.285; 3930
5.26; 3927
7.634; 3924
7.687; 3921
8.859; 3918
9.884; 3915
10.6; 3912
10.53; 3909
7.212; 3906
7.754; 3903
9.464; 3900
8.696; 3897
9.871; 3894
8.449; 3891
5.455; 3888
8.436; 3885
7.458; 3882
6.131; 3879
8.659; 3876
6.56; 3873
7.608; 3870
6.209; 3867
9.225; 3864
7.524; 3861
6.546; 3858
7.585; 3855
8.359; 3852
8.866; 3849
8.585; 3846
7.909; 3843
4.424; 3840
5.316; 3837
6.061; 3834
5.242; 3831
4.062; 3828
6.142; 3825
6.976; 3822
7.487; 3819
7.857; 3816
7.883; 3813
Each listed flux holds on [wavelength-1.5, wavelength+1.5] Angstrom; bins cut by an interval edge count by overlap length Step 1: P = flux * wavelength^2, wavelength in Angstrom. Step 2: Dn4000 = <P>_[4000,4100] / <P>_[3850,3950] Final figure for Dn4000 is 1.80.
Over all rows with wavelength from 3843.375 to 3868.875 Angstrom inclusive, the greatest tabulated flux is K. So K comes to 9.225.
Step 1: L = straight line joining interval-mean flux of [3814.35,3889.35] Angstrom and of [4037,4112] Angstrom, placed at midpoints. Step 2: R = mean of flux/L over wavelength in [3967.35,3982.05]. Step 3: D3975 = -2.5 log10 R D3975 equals 0.364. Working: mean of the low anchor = 6.99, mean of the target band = 7.14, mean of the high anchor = 12.3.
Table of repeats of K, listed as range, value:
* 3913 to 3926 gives 9.884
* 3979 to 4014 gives 14.94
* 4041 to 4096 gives 15.22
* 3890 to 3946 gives 10.6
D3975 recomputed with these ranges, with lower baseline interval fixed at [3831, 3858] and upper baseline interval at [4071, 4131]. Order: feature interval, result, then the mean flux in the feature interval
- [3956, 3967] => 0.38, 6.84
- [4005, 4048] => -0.11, 12.4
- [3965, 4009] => 0.06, 9.85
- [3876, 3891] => 0.10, 7.21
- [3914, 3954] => 0.31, 6.83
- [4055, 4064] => 0.07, 11.3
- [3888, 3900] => -0.06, 8.62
